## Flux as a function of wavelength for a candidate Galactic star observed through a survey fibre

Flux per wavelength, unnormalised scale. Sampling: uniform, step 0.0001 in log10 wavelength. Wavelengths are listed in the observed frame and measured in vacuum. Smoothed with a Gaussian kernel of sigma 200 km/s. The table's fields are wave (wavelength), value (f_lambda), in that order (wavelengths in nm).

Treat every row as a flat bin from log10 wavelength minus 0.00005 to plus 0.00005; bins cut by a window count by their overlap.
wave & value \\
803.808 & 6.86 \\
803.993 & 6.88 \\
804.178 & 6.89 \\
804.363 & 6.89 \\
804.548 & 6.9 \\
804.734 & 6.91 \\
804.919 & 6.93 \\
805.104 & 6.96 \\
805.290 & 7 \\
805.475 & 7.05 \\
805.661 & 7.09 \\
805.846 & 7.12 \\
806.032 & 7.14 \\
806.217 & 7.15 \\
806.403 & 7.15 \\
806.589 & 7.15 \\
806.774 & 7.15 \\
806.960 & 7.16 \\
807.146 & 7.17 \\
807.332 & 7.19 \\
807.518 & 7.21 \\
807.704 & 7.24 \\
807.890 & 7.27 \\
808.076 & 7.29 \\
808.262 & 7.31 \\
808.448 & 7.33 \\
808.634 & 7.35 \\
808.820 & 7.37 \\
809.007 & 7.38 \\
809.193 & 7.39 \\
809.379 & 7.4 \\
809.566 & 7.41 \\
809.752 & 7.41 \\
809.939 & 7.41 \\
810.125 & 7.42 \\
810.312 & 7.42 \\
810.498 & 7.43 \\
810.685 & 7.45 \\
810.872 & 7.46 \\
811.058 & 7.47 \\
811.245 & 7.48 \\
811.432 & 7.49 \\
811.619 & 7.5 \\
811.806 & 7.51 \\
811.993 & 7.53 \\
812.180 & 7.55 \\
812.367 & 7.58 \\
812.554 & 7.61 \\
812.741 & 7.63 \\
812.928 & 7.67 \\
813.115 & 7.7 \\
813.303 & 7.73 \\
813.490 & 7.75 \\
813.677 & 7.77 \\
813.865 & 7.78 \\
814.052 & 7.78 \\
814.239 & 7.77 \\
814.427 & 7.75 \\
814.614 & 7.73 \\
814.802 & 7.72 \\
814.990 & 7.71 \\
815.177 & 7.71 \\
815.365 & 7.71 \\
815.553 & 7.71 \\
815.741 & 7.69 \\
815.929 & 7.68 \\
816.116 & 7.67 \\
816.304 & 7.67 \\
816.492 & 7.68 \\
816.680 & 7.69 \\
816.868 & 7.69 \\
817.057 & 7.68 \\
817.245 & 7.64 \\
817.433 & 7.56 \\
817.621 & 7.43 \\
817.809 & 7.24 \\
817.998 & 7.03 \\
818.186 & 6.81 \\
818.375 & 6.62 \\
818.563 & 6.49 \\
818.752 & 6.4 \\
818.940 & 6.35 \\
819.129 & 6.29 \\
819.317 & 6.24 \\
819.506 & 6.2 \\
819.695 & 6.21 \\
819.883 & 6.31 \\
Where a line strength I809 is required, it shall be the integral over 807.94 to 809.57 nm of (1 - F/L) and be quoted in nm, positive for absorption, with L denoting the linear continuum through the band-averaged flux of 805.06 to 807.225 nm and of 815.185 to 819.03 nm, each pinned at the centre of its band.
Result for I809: -0.04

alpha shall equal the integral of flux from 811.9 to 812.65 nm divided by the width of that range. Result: 7.57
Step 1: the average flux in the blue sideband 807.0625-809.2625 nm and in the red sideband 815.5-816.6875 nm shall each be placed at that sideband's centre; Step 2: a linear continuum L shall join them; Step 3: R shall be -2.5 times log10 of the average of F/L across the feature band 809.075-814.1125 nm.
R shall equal -0.01 mag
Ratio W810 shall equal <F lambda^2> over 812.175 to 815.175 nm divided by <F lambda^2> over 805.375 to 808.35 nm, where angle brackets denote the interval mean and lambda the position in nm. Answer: 1.09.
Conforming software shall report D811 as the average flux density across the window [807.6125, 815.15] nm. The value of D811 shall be 7.53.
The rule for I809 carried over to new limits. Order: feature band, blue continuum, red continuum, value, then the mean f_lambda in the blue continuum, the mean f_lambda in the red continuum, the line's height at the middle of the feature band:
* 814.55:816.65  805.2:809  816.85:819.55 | -0.219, 7.2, 6.9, 6.97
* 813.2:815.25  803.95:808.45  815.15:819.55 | -0.163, 7.1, 7.21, 7.18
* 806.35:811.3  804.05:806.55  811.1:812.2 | -0.030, 7.01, 7.5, 7.28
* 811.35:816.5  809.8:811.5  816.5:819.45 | -0.297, 7.45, 7.02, 7.25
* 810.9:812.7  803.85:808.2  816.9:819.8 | -0.145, 7.08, 6.83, 6.96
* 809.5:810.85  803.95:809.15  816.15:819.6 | -0.060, 7.14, 7.05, 7.11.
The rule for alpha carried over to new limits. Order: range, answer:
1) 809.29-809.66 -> 7.4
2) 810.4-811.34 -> 7.46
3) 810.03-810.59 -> 7.43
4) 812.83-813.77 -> 7.73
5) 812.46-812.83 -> 7.62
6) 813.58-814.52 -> 7.77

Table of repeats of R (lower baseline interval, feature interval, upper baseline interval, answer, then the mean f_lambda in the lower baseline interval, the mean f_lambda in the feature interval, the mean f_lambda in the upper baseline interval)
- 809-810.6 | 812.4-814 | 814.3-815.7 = -0.013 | 7.41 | 7.7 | 7.72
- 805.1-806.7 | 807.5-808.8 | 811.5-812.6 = -0.006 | 7.1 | 7.3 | 7.54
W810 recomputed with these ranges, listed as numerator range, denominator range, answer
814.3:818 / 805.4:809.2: 1.08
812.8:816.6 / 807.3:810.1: 1.07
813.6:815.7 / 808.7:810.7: 1.06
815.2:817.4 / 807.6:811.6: 1.06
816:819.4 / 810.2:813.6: 0.96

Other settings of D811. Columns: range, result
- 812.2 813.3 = 7.64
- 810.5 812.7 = 7.51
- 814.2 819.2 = 7.37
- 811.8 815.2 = 7.69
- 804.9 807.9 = 7.13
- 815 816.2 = 7.7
